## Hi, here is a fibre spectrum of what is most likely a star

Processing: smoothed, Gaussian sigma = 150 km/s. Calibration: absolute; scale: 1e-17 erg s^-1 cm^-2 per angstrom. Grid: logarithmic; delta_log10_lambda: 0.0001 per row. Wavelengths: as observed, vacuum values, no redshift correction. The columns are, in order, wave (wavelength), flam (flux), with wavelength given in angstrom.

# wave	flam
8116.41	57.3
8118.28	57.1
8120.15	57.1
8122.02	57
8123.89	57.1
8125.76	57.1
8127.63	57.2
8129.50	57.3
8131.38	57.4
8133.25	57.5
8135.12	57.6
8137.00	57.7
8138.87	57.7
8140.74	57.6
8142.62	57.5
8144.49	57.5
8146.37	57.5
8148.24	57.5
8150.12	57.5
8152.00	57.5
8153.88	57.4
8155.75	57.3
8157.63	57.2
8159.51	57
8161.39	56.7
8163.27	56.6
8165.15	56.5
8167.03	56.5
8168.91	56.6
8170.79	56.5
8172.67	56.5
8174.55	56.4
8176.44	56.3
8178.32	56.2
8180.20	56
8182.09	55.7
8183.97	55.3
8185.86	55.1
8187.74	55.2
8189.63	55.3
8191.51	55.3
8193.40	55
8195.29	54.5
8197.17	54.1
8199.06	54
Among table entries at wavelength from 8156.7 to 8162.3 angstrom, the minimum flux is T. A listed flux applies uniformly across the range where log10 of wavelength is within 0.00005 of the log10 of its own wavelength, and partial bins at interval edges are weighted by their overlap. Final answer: 56.7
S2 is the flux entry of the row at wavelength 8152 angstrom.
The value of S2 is 57.5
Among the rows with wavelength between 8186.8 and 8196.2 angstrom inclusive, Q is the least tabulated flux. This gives 54.5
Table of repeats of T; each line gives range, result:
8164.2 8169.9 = 56.5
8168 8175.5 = 56.4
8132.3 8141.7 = 57.5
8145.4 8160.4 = 57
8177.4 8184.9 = 55.3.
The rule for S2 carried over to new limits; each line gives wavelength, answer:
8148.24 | 57.5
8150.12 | 57.5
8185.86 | 55.1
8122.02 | 57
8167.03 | 56.5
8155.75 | 57.3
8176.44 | 56.3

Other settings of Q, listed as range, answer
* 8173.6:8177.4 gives 56.3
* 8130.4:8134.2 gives 57.4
